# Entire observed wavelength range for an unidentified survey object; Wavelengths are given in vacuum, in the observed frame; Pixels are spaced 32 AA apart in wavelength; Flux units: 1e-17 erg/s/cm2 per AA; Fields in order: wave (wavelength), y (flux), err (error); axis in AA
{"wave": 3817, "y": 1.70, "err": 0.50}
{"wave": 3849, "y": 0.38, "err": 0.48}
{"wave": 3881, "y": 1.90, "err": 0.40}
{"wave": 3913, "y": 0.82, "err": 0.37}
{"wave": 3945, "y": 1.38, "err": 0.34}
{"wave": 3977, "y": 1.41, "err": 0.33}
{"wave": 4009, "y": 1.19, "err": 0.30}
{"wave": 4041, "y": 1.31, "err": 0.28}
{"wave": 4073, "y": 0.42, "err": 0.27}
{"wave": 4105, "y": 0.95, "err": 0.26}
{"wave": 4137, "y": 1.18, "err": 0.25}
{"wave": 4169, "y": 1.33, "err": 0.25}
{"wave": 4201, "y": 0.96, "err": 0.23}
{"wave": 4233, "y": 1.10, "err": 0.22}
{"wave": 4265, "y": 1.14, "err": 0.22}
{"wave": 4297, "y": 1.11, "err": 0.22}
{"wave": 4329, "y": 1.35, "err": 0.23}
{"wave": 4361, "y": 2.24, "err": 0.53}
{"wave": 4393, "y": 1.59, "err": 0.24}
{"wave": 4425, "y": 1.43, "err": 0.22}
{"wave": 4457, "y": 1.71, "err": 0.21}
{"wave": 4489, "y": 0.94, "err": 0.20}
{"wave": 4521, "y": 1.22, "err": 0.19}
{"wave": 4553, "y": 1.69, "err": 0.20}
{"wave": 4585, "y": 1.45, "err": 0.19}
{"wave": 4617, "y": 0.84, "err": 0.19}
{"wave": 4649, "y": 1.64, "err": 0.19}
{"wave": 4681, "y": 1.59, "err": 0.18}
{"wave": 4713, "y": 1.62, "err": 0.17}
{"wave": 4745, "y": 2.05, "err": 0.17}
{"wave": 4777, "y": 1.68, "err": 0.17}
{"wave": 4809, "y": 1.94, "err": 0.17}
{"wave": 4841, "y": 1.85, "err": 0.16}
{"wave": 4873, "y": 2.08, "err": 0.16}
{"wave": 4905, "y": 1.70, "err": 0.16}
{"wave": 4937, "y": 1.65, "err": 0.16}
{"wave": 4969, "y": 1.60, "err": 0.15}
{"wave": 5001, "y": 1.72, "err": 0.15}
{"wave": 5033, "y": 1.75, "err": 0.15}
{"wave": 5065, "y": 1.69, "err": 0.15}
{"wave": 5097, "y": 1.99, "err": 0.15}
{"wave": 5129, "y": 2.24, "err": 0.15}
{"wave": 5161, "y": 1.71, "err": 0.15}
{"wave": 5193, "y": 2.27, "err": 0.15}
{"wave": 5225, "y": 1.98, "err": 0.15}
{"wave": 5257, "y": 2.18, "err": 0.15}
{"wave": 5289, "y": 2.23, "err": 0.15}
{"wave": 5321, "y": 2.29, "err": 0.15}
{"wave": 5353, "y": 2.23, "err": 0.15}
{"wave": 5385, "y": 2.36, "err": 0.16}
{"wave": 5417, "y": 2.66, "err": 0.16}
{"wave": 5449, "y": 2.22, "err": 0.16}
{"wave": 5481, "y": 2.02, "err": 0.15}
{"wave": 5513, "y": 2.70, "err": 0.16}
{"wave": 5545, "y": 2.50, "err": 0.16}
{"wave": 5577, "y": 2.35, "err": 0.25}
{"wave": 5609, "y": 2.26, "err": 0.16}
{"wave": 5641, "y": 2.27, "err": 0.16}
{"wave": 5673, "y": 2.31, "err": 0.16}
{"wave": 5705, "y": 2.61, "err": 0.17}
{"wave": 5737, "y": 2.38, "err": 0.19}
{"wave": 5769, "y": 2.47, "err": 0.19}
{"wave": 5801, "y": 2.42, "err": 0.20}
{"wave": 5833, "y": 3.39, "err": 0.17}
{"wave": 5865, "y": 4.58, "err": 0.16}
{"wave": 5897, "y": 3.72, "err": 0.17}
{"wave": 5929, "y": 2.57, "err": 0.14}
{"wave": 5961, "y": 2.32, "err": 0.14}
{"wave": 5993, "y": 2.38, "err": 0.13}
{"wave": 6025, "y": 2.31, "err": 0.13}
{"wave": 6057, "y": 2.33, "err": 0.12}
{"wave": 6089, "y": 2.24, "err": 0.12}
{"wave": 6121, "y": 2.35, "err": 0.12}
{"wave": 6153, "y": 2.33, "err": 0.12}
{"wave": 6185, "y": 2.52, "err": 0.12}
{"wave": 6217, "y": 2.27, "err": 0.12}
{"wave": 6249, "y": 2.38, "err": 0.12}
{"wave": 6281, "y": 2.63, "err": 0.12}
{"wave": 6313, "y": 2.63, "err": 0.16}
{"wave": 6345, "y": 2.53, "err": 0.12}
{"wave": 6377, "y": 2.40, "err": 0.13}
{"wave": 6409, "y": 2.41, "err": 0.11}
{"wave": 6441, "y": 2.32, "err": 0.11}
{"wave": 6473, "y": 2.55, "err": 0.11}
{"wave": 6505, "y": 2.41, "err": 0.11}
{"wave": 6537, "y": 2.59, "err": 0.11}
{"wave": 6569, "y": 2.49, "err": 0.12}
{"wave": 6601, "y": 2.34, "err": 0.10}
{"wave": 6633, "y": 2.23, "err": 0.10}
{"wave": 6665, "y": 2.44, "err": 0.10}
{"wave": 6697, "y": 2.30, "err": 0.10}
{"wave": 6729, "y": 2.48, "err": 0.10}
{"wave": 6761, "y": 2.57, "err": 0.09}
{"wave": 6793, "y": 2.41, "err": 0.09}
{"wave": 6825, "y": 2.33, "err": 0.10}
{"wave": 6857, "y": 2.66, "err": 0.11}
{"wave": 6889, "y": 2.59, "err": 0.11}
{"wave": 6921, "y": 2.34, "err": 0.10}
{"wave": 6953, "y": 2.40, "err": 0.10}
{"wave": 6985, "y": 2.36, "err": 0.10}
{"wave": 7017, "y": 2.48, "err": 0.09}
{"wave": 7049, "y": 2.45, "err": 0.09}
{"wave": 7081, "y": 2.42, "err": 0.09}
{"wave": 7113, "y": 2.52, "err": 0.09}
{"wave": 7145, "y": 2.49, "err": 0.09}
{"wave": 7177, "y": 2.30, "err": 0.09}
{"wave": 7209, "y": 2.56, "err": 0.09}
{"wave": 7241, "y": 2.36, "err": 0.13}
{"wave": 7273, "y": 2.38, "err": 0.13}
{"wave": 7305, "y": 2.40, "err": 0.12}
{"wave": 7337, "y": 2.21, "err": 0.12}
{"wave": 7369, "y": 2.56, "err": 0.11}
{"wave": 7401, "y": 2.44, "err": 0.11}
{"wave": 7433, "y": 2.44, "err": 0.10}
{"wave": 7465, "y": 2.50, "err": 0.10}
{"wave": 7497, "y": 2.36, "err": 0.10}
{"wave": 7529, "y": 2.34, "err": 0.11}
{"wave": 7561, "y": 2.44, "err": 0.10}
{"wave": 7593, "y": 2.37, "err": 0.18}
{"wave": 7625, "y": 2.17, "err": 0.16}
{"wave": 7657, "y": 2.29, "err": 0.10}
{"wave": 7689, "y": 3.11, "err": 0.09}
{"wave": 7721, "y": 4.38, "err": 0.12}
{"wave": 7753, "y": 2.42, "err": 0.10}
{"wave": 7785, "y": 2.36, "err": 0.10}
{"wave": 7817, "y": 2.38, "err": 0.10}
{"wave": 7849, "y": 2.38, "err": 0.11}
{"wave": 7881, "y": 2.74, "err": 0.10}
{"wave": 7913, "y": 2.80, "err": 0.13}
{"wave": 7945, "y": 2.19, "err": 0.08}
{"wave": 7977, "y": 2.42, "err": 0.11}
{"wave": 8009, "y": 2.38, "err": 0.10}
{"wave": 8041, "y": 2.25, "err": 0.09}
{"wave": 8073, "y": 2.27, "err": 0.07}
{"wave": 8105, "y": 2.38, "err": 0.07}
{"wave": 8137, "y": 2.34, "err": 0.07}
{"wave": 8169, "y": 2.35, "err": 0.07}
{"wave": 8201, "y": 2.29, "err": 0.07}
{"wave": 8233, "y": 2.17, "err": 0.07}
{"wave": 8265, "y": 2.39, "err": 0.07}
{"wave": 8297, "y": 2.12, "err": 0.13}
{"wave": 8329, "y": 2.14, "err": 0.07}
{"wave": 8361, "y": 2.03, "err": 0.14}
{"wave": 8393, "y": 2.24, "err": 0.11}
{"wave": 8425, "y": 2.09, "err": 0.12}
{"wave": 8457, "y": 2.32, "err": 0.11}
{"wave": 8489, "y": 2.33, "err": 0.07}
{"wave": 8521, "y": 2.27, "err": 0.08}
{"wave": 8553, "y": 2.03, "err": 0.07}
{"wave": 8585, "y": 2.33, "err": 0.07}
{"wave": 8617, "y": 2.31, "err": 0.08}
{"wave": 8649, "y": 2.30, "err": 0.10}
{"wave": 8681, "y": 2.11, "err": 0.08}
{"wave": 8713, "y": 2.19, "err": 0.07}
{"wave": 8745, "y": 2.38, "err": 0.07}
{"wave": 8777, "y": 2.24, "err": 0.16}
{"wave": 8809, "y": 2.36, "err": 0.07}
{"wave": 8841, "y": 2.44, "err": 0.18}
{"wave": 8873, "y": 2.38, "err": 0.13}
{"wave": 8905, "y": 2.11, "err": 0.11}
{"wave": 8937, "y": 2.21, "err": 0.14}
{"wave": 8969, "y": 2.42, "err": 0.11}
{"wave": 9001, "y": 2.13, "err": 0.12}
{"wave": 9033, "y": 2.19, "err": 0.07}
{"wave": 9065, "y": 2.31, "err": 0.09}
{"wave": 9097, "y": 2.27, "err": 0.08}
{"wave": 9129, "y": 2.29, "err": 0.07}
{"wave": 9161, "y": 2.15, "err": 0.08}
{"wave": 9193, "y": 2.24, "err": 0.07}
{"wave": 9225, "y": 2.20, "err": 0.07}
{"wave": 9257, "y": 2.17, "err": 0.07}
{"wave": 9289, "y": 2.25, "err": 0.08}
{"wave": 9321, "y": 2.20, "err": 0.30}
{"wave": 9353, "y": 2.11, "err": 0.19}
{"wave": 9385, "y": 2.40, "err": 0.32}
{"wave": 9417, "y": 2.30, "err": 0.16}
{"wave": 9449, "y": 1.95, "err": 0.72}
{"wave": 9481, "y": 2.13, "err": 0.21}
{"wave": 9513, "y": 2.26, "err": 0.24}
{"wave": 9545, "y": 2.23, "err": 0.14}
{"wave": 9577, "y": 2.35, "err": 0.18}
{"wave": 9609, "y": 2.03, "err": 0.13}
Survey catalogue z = 0.174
